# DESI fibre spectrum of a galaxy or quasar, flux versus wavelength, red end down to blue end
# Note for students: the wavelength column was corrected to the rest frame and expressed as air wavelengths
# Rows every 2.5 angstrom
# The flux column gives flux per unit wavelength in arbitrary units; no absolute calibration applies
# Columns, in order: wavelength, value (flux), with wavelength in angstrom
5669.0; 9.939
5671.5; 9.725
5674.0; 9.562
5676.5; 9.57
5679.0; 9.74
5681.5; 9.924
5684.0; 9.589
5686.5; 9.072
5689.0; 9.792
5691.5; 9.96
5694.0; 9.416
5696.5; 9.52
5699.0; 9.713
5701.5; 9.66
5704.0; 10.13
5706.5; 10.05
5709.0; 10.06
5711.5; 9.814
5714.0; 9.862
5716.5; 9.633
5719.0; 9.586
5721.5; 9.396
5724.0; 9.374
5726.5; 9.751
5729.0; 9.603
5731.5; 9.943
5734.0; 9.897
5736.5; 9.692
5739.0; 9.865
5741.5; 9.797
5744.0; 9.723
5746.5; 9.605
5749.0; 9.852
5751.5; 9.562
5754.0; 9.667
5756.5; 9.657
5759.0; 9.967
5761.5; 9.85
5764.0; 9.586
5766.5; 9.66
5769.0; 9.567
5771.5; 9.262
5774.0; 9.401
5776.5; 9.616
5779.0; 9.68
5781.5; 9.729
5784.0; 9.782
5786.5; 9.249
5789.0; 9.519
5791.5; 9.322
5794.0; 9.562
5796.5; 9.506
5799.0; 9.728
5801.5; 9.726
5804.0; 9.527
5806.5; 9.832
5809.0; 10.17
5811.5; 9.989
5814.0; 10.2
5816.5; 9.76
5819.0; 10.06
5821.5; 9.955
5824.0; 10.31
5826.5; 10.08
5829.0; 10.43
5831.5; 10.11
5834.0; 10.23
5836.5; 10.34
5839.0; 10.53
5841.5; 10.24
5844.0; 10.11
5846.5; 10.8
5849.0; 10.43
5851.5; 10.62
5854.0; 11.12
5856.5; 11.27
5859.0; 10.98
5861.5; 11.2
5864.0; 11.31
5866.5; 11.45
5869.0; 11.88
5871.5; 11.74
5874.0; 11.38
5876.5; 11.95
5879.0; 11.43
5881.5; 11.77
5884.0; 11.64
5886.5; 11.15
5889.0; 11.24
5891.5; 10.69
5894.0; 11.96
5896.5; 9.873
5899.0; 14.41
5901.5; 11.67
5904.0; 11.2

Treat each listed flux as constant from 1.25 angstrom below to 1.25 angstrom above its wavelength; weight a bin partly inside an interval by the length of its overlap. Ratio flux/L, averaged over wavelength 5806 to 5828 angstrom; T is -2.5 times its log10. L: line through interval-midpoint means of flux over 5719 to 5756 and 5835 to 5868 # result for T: 0.044 mag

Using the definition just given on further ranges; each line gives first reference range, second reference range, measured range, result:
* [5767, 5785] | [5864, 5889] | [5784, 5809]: 0.043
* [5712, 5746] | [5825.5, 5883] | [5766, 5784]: 0.064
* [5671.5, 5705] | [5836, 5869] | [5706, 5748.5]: 0.023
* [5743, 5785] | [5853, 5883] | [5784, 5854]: 0.061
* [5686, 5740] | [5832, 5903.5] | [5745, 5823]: 0.075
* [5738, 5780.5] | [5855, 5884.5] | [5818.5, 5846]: 0.065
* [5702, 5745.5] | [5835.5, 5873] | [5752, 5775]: 0.055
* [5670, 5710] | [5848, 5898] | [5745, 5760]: 0.058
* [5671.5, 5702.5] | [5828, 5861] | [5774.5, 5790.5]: 0.068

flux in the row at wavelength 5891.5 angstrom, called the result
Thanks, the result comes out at 10.69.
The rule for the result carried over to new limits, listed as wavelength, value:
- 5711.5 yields 9.814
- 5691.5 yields 9.96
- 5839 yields 10.53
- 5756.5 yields 9.657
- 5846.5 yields 10.8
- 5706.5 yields 10.05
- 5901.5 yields 11.67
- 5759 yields 9.967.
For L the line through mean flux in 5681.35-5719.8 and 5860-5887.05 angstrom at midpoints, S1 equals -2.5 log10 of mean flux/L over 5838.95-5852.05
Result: 0.08 mag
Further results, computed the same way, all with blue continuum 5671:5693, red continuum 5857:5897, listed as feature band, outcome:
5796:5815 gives 0.10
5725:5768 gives 0.05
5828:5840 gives 0.07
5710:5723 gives 0.03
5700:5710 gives -0.01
